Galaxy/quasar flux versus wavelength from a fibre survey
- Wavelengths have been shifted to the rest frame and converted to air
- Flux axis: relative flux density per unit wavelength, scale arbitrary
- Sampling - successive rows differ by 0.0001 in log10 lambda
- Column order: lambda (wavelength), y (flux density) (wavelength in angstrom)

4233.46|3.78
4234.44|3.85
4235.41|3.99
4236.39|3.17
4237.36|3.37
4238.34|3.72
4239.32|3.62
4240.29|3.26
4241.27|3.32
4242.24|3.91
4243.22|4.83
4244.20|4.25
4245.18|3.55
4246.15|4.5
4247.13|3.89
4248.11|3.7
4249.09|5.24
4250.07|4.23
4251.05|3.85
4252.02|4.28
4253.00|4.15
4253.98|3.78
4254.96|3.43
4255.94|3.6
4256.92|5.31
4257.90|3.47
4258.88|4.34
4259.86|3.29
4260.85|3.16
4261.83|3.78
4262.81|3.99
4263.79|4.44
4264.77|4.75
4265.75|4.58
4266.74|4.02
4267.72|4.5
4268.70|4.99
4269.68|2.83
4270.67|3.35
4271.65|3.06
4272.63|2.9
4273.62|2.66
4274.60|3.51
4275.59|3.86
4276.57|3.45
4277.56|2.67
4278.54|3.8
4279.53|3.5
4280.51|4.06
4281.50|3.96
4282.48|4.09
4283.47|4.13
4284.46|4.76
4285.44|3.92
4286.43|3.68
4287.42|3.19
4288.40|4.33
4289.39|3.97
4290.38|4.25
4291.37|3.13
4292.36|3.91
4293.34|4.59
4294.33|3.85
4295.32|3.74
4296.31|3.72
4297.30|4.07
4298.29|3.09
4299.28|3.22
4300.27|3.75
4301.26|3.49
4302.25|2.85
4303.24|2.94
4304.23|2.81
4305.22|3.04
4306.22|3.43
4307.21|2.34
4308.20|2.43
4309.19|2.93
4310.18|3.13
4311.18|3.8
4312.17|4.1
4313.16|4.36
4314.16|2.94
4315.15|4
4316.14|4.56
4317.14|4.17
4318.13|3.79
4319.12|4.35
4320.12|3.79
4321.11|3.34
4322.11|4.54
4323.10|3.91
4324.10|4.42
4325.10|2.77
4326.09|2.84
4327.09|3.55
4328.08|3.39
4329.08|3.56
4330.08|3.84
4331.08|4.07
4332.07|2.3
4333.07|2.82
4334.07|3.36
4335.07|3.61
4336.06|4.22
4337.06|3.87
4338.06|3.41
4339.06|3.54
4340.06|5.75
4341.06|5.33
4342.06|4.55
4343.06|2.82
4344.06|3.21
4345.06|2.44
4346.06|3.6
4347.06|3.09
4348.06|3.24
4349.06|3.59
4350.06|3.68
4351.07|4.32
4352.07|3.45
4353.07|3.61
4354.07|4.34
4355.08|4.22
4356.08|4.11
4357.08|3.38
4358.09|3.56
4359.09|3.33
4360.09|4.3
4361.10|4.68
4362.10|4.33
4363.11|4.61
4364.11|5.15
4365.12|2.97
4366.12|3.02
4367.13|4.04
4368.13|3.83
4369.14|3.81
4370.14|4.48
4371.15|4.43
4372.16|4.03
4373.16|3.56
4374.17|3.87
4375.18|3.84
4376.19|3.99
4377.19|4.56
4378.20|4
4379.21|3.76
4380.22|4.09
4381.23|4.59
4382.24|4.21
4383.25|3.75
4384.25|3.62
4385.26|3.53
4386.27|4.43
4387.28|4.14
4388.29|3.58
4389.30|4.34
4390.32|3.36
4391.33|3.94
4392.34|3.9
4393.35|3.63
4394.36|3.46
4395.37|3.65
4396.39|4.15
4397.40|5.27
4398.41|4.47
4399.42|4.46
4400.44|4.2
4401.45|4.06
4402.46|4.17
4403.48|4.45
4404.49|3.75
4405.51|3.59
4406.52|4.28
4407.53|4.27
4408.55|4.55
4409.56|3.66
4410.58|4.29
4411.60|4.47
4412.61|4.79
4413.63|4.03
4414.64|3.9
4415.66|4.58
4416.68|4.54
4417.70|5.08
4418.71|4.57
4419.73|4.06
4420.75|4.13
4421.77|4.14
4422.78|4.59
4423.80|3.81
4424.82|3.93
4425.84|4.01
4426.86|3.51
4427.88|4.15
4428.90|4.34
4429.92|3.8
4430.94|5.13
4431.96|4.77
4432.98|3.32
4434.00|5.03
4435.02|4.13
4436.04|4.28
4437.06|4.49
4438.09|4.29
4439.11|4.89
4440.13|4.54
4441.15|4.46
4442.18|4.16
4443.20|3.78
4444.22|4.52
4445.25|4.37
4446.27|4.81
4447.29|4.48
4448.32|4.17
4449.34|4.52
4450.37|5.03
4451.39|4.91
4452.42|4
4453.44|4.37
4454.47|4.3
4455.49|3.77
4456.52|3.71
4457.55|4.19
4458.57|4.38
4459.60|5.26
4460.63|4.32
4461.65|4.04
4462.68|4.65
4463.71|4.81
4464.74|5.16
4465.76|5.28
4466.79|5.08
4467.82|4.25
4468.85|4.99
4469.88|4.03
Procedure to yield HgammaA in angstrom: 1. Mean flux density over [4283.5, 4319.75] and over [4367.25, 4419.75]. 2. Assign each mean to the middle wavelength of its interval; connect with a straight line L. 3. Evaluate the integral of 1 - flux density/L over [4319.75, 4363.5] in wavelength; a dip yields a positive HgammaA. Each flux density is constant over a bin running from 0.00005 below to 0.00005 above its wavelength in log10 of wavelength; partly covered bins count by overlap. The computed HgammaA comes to 1.2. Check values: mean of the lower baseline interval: 3.64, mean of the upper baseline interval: 4.12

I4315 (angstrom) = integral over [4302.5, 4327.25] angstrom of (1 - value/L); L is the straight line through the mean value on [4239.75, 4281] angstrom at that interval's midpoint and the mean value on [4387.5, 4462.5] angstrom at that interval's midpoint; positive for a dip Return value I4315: 2.9 angstrom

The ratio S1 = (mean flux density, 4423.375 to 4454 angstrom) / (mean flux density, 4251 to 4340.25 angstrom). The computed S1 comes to 1.17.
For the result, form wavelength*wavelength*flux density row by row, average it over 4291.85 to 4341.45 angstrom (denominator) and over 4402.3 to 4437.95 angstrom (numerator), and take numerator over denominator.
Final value 1.23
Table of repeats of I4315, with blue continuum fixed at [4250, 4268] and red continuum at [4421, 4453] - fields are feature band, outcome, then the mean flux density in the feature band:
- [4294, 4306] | 2.1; 3.37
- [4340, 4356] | 1.5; 3.78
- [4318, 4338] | 2.6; 3.61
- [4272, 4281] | 1.5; 3.37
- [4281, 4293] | 0.4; 3.95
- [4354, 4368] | 0.7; 3.99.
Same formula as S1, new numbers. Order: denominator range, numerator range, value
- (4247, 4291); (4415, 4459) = 1.11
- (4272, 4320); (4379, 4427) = 1.14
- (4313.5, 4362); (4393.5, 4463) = 1.15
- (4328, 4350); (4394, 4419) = 1.18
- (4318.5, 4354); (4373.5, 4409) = 1.10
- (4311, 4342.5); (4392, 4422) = 1.10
